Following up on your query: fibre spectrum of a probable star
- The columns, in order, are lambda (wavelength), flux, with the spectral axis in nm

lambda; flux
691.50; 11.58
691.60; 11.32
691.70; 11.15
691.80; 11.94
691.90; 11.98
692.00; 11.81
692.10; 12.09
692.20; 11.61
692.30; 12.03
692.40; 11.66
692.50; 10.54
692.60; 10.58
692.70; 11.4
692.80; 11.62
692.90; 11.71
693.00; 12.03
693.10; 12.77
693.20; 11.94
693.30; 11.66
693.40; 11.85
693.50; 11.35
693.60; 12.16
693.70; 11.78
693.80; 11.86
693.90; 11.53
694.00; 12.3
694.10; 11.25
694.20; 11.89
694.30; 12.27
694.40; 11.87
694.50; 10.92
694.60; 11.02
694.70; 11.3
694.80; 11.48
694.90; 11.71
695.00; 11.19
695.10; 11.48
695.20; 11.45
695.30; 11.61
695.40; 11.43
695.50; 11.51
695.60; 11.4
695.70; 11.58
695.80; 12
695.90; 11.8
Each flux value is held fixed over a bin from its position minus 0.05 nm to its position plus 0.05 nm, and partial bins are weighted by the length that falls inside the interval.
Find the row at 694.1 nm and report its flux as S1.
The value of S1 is 11.25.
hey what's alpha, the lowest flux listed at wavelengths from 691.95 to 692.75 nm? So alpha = 10.54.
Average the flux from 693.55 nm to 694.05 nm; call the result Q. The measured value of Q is 11.9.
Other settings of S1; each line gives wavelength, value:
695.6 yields 11.4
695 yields 11.19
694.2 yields 11.89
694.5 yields 10.92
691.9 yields 11.98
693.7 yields 11.78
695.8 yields 12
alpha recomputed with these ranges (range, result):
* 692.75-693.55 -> 11.35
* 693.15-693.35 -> 11.66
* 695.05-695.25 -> 11.45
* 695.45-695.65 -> 11.4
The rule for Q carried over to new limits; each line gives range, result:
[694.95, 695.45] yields 11.4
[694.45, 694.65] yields 11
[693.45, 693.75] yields 11.8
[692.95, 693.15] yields 12.4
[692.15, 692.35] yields 11.8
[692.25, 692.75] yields 11.2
